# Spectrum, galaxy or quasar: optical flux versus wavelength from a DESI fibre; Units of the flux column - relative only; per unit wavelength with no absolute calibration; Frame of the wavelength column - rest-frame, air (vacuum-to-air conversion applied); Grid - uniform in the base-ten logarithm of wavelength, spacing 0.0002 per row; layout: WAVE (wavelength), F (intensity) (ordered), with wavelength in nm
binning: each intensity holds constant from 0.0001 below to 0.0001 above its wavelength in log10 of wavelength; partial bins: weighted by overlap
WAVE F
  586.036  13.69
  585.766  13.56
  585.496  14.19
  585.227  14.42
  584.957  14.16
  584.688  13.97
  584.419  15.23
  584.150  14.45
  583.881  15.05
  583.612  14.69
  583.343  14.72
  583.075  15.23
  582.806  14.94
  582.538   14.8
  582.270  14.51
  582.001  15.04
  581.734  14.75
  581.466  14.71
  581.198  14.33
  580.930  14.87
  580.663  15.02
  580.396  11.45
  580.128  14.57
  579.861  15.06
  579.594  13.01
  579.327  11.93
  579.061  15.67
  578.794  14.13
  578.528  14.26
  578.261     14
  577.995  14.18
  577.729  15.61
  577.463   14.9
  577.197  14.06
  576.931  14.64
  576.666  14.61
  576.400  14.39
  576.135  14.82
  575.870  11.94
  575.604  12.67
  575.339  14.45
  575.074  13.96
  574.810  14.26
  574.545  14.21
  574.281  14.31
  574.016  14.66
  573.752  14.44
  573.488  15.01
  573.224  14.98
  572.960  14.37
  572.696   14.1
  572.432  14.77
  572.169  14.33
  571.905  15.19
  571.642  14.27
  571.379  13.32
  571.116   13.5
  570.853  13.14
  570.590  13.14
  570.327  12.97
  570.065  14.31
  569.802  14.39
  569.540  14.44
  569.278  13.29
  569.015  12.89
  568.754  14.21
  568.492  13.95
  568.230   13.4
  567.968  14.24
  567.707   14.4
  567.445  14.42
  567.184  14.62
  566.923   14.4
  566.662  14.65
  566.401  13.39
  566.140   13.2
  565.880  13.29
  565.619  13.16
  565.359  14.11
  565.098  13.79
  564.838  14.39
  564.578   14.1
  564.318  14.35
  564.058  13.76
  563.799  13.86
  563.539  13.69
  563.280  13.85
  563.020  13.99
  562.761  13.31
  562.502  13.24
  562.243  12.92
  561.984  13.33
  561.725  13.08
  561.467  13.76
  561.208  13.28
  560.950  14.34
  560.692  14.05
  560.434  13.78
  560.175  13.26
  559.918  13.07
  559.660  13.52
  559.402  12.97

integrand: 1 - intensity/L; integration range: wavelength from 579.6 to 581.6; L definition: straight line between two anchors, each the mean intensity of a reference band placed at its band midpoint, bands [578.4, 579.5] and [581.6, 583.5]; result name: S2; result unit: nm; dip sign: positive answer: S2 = 0.02 nm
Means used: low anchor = 14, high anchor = 14.9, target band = 14.2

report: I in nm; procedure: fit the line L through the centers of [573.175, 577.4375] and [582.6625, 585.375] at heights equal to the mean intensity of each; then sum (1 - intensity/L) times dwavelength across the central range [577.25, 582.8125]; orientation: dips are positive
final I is 0.05 nm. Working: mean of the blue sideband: 14.2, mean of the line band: 14.4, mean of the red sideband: 14.7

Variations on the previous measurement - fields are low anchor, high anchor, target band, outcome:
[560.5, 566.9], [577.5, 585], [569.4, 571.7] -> 0.05 nm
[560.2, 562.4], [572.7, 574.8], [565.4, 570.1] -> 0.04 nm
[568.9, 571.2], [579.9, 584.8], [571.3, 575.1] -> -0.17 nm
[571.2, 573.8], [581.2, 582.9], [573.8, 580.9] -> 0.24 nm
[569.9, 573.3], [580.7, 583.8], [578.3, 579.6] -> 0.06 nm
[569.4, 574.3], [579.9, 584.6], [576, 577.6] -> -0.02 nm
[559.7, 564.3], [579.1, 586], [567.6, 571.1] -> 0.03 nm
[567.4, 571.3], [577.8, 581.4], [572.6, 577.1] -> -0.10 nm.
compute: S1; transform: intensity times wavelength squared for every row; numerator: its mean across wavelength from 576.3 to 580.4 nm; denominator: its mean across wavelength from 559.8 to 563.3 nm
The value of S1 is 1.1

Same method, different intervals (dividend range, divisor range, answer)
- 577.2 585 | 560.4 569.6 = 1.11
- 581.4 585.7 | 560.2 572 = 1.13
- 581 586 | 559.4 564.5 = 1.16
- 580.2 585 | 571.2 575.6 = 1.05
